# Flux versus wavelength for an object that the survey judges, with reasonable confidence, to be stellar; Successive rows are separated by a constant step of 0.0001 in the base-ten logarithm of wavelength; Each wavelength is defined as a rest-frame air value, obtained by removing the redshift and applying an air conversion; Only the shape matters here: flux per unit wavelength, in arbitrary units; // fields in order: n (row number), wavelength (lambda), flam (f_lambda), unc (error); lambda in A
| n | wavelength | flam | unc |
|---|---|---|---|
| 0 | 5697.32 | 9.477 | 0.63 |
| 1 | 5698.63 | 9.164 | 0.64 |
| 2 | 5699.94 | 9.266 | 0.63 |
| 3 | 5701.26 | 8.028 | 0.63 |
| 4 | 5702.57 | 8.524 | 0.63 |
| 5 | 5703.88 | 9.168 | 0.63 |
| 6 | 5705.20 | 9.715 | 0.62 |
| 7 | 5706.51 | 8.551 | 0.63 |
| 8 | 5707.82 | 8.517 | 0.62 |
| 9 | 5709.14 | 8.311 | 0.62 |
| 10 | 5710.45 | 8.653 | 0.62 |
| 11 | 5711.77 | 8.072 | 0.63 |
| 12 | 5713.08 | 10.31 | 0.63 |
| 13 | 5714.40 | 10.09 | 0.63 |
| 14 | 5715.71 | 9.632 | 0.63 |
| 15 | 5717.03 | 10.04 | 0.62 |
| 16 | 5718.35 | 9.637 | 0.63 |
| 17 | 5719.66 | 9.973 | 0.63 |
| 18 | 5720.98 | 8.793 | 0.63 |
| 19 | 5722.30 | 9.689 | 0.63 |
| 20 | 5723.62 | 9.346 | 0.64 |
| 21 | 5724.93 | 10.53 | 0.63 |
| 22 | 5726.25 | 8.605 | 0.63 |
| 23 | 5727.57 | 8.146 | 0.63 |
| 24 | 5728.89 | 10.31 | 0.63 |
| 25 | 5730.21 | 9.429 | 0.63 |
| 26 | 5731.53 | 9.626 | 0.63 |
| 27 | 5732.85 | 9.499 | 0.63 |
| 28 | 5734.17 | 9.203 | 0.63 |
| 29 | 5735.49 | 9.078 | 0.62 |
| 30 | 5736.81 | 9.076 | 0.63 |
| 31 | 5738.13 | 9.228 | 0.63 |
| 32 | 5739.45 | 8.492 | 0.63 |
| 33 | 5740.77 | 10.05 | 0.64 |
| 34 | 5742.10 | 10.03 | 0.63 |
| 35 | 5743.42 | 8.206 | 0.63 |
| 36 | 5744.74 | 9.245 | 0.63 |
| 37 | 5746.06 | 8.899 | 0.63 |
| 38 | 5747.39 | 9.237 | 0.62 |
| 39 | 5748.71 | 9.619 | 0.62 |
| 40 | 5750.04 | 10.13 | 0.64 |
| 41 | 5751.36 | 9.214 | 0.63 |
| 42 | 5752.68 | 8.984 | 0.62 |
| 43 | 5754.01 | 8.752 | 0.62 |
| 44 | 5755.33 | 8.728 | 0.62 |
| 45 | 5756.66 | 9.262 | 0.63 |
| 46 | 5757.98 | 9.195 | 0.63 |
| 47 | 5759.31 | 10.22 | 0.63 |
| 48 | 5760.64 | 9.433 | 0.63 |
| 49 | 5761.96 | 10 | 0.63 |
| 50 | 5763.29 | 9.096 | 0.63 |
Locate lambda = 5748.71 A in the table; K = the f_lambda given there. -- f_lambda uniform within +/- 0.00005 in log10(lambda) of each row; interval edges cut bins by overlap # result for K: 9.619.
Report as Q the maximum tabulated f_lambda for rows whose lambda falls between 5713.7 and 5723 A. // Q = 10.09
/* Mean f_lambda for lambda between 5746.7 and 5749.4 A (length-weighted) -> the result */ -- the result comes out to 9.4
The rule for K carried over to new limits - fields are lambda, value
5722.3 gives 9.689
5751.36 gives 9.214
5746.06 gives 8.899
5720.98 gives 8.793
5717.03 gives 10.04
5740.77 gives 10.05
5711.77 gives 8.072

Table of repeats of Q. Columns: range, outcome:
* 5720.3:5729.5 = 10.53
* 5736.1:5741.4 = 10.05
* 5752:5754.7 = 8.984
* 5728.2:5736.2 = 10.31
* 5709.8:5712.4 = 8.653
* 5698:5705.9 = 9.715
